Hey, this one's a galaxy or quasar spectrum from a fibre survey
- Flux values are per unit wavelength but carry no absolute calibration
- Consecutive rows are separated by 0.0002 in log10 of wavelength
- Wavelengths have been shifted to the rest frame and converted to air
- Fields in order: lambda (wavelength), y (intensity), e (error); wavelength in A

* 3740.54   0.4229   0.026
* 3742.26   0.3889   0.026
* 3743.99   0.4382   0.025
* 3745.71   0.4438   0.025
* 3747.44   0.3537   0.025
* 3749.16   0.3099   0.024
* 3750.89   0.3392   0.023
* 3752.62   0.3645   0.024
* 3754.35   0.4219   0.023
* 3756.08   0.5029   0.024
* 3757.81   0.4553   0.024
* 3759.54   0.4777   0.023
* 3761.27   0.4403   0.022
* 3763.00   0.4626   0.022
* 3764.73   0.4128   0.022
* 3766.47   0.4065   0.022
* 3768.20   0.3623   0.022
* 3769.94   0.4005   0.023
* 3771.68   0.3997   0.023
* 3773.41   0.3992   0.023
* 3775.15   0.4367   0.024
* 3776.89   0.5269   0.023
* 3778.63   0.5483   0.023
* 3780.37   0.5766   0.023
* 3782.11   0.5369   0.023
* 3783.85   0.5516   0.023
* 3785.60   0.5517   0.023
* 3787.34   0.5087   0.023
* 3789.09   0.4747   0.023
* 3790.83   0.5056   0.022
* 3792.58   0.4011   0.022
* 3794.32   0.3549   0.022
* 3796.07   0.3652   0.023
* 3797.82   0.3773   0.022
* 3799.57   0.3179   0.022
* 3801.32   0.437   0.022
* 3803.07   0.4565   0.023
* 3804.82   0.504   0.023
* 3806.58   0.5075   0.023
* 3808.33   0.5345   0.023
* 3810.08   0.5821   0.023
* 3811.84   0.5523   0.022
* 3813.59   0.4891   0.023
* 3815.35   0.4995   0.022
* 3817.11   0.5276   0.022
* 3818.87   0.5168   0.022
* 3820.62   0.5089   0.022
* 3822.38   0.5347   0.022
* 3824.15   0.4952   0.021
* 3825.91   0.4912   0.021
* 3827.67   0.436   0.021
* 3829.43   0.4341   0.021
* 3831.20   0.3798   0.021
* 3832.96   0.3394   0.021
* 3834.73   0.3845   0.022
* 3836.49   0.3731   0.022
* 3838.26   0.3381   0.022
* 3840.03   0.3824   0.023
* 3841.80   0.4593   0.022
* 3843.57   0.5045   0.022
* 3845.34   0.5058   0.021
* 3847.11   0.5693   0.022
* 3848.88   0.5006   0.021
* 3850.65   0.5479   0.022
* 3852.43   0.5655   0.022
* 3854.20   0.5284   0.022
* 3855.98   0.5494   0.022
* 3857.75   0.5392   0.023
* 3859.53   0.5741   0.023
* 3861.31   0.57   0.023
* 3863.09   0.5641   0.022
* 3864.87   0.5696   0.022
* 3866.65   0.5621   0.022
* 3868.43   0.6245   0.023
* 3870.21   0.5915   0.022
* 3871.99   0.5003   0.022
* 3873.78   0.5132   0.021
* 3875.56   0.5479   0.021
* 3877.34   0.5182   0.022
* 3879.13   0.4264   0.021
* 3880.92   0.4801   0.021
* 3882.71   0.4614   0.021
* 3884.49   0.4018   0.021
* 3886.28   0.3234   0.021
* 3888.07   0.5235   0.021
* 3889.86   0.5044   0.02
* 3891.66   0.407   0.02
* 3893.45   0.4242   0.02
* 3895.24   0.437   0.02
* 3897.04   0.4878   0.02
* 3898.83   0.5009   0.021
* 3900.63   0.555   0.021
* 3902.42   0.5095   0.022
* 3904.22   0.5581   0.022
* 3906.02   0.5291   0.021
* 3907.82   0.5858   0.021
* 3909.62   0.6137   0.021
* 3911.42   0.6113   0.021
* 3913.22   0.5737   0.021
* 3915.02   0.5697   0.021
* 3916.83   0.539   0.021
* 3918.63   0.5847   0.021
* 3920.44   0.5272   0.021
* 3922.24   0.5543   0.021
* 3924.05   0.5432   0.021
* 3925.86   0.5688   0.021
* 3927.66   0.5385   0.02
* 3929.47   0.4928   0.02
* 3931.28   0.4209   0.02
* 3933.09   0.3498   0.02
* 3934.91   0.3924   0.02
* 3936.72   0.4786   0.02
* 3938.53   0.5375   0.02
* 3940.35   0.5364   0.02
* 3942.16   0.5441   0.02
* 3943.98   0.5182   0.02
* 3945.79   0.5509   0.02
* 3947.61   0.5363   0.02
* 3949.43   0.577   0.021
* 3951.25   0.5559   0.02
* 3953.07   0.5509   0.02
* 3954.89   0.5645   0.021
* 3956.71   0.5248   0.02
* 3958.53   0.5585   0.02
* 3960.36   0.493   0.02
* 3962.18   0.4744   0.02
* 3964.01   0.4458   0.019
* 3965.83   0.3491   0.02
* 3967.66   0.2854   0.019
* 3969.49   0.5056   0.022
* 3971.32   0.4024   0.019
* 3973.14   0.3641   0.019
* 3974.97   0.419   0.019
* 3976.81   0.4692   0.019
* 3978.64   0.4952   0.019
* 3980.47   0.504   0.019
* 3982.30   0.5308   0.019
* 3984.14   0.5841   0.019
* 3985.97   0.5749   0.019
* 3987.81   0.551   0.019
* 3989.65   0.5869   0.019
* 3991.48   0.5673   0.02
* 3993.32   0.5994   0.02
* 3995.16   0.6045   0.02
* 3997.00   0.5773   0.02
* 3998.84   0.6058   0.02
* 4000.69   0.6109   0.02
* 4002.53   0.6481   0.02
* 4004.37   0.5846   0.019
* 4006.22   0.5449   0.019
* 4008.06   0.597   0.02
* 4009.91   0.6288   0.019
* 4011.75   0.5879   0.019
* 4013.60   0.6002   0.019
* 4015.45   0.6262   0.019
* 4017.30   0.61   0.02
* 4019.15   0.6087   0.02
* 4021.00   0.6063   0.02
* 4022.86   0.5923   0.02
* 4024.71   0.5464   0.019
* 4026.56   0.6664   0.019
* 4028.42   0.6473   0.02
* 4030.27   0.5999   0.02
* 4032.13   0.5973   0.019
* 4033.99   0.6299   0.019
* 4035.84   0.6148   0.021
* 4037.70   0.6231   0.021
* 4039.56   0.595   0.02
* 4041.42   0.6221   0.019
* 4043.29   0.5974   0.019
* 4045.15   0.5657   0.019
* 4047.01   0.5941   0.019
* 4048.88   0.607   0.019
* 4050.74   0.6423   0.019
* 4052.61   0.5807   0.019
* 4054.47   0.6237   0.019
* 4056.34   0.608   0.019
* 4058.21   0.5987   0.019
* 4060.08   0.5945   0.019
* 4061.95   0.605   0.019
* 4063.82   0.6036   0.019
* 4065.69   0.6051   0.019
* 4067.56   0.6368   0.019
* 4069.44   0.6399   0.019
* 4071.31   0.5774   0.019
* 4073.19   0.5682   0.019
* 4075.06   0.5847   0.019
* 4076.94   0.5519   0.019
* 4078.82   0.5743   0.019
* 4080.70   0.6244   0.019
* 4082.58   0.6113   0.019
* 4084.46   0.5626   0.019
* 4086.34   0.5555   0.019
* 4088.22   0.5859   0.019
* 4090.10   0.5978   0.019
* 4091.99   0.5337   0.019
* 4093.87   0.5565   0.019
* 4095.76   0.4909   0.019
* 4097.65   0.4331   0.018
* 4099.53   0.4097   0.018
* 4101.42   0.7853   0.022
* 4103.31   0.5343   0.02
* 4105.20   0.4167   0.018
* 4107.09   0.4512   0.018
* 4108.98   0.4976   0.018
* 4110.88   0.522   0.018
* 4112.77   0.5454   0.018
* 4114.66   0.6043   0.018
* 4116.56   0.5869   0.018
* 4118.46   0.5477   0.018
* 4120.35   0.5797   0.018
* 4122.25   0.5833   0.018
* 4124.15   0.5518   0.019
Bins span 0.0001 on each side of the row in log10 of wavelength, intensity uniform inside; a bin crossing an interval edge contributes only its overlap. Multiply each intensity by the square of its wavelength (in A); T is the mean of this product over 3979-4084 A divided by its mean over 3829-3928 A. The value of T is 1.3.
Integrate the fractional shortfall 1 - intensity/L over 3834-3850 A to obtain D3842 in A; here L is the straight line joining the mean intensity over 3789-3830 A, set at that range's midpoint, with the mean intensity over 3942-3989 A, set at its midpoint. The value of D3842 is 0.9 A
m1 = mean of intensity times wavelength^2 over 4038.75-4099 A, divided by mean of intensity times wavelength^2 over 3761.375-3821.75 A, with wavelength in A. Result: 1.43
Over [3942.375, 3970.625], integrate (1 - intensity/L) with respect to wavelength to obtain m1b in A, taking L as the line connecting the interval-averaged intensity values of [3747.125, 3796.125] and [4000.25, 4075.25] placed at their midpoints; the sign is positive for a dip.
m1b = 2.87 A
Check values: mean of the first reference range 0.445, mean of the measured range 0.499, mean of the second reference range 0.606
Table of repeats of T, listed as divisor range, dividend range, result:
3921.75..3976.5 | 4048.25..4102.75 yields 1.28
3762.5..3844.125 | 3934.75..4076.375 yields 1.37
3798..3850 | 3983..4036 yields 1.41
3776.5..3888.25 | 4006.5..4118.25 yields 1.34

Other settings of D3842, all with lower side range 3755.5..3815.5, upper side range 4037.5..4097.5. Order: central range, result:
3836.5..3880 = -1.96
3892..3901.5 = 0.70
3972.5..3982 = 1.58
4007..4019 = -0.91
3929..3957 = 1.39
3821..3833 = 0.73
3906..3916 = -1.24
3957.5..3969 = 2.22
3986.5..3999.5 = -0.65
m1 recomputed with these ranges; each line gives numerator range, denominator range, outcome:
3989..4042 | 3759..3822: 1.44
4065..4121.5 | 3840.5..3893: 1.22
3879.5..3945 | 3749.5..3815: 1.18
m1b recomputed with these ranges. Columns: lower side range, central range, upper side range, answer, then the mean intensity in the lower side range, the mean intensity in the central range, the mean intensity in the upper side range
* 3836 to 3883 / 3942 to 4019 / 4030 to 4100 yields 2.8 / 0.515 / 0.537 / 0.585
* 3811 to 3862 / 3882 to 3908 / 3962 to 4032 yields 1.6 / 0.486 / 0.478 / 0.549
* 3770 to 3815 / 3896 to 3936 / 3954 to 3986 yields -4.6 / 0.475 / 0.527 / 0.472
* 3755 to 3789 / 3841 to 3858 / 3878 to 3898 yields -2.8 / 0.471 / 0.527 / 0.444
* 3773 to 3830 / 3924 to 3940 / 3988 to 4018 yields 2.3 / 0.484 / 0.479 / 0.598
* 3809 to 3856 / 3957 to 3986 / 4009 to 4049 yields 5.4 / 0.48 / 0.464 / 0.608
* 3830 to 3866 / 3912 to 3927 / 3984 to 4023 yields -0.6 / 0.487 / 0.559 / 0.596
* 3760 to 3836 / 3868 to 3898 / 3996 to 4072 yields 2.1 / 0.463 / 0.479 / 0.606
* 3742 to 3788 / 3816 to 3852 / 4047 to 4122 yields 0.7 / 0.446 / 0.463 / 0.57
